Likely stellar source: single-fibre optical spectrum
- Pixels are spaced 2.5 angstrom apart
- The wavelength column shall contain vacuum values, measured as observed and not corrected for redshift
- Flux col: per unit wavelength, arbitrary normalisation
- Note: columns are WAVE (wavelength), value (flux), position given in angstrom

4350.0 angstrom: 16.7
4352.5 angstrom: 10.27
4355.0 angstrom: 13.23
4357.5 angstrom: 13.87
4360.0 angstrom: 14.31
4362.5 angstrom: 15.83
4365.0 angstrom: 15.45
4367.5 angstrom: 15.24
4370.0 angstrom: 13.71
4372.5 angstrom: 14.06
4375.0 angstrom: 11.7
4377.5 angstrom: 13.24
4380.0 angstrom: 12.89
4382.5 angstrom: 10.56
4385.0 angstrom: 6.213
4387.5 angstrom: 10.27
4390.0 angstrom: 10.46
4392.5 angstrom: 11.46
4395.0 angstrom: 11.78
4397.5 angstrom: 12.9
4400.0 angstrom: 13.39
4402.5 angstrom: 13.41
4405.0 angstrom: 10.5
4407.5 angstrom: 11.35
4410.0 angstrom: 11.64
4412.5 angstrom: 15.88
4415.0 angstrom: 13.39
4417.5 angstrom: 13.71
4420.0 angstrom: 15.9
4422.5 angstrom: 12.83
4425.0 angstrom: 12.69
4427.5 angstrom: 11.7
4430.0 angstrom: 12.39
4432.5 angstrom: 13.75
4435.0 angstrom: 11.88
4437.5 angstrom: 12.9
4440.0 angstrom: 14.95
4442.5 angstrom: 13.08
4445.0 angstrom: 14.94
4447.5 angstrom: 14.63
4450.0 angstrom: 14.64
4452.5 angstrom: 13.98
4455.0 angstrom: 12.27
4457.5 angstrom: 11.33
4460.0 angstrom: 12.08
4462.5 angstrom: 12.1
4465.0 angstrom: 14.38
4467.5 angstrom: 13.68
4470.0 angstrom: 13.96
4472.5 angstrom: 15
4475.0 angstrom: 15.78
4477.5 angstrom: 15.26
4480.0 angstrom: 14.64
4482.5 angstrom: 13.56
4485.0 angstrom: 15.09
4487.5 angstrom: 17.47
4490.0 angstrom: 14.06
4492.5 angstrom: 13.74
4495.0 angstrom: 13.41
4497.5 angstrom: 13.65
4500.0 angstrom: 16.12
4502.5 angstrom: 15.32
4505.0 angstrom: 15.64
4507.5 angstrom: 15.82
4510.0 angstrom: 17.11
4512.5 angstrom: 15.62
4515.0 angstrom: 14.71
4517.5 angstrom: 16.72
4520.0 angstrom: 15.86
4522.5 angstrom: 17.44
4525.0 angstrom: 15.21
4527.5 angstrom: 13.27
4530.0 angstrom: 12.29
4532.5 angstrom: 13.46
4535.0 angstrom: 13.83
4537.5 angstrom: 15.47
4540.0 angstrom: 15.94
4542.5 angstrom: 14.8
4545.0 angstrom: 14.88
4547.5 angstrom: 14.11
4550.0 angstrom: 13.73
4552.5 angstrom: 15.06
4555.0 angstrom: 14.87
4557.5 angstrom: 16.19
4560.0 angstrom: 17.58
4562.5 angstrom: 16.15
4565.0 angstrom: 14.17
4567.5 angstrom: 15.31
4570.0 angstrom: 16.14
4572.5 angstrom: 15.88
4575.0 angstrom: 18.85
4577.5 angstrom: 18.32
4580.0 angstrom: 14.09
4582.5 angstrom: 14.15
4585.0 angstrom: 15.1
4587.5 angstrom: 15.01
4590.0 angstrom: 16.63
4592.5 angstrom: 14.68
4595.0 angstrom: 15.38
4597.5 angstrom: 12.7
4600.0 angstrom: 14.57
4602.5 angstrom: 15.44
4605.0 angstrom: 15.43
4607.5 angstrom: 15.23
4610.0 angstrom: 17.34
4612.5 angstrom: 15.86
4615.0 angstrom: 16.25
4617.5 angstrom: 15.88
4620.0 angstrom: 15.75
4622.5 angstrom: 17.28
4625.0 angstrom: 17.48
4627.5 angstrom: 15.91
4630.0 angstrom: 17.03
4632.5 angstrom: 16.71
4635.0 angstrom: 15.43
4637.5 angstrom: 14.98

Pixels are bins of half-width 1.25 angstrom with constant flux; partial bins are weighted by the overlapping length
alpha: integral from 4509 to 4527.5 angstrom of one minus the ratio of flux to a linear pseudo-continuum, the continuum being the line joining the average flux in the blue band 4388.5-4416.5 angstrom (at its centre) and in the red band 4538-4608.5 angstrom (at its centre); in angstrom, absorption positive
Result -1.91 angstrom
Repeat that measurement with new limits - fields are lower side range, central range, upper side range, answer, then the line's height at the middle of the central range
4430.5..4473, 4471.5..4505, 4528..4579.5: -1.8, 14.1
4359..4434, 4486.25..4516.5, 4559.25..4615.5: -1.9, 14.3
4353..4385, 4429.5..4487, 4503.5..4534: 2.6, 14.5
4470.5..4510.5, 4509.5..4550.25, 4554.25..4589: 1.3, 15.4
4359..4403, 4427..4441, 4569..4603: 0.4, 13.3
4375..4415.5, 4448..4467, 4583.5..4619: -0.3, 12.9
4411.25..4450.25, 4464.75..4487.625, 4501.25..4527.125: 0.1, 14.9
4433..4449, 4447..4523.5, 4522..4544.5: -2.9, 14.1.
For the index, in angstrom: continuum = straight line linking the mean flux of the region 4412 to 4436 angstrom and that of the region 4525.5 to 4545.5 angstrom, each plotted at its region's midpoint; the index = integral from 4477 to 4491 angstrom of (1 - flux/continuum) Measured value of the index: -1.2 angstrom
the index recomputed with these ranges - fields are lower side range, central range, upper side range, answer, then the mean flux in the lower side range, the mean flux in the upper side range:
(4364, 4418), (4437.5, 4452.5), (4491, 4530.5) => -0.70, 12.4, 15.2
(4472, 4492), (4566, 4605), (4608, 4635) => 1.50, 15.1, 16.5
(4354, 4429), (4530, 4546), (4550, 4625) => 0.46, 12.8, 15.7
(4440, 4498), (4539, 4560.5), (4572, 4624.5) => -0.07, 14.1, 15.7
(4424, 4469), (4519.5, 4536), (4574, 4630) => 0.14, 13.2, 15.8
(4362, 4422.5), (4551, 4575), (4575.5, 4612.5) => -1.41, 12.7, 15.4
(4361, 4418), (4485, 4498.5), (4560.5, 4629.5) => -0.37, 12.6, 15.8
